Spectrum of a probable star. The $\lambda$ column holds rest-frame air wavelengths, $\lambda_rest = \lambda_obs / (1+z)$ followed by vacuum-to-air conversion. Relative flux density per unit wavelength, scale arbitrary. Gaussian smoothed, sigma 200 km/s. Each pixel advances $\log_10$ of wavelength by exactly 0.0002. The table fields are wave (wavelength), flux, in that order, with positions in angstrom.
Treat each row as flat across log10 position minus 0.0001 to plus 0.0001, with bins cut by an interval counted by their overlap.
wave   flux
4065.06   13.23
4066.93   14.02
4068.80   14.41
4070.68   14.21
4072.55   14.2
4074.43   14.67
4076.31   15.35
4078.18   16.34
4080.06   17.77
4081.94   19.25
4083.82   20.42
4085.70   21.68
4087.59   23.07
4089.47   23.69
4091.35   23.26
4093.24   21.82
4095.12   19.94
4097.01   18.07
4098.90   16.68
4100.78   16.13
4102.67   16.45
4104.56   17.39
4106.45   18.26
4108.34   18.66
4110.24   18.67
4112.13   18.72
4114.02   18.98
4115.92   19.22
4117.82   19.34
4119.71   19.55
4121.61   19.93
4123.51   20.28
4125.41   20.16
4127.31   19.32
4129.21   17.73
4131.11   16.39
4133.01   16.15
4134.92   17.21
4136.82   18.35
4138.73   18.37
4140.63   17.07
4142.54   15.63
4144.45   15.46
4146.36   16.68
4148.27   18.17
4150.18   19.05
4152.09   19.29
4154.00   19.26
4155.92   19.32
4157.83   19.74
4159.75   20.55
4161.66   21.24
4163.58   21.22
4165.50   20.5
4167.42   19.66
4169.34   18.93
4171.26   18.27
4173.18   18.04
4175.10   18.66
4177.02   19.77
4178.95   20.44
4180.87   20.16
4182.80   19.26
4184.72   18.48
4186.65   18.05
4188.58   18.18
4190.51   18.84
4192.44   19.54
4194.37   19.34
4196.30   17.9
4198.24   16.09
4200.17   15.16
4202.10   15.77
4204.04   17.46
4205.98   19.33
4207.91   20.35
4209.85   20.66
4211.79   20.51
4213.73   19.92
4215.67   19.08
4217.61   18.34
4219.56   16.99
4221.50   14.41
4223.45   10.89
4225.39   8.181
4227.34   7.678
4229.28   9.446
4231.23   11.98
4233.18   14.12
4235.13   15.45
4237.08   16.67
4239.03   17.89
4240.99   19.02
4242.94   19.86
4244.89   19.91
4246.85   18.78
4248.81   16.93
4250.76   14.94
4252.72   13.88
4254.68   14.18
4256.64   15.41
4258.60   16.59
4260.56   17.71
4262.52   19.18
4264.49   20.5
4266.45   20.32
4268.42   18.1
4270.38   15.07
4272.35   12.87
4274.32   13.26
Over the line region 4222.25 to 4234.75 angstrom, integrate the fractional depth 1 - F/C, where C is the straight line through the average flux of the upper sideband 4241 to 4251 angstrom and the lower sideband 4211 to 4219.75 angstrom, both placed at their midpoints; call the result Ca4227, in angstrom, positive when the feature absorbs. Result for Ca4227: 5.4 angstrom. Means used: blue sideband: 19.1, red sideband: 18.4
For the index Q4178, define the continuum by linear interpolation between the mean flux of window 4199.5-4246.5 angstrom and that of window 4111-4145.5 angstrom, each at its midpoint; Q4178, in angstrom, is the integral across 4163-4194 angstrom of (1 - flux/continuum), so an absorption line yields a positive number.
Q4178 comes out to -3.7 angstrom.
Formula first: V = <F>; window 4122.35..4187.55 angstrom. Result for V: 18.7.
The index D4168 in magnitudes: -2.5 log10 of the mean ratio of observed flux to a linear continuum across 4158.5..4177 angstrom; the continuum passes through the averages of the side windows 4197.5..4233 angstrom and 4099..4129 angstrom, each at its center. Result -0.16 mag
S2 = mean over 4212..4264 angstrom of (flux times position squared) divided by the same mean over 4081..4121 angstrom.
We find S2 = 0.9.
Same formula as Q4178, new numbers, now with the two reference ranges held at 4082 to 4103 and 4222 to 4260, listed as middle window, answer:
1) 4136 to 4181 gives -2.80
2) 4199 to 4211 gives -1.48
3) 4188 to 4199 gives -1.19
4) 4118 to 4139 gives 0.41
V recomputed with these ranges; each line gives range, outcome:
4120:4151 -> 17.9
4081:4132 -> 19.4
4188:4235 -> 16.2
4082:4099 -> 21.1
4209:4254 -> 15.9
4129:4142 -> 17.3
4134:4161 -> 18.2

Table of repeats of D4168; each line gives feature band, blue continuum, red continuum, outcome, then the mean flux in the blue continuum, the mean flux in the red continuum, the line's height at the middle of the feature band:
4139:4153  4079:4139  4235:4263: 0.07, 19.1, 17.1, 18.6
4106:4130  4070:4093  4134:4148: -0.09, 18.8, 17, 17.7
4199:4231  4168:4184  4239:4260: 0.15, 19.2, 17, 18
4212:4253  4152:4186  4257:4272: 0.18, 19.6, 17.9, 18.4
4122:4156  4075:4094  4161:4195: 0.10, 20.1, 19.3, 19.7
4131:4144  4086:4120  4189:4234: 0.08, 19.4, 16.2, 18.4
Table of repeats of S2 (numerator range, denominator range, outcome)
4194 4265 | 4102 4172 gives 0.92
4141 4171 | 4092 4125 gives 1.03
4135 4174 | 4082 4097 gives 0.90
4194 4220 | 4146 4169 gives 0.96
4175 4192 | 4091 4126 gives 1.05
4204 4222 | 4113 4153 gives 1.08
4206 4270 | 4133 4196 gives 0.91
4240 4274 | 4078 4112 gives 0.96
